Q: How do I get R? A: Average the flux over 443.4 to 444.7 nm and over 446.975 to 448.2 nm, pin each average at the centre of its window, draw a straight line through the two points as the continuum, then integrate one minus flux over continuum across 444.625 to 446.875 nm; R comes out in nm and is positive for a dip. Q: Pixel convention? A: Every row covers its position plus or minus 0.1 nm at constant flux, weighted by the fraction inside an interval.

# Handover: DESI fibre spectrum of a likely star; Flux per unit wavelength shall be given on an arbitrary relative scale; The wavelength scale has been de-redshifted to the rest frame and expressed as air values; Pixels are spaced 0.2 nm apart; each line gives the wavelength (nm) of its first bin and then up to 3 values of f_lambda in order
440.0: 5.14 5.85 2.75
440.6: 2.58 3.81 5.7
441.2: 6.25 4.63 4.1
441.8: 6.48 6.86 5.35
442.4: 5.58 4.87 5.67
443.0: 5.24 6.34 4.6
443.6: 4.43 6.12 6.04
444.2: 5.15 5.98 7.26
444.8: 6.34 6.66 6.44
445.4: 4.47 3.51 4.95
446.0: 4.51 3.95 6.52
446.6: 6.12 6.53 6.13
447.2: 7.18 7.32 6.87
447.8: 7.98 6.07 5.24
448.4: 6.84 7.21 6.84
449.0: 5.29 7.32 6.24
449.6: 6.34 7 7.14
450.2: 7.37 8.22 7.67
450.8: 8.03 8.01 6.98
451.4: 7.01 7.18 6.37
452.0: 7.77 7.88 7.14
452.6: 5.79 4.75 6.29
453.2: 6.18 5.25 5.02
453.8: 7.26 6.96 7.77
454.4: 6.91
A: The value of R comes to 0.27 nm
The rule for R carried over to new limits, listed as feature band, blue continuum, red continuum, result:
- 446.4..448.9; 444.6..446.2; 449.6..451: -0.150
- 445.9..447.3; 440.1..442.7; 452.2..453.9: -0.095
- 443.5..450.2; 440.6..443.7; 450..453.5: -0.068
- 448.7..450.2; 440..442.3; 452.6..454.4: -0.221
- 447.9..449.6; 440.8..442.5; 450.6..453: 0.044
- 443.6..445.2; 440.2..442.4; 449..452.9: -0.148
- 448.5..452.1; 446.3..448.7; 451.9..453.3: -0.280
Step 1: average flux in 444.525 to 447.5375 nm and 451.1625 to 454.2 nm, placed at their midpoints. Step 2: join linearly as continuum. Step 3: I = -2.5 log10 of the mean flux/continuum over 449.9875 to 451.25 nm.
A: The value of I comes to -0.210 mag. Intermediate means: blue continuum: 5.86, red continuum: 6.55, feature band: 7.69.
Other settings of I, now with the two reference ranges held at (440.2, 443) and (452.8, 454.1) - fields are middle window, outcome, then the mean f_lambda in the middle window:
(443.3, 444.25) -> -0.01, 5.27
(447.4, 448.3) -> -0.19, 6.63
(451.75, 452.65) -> -0.19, 7.09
